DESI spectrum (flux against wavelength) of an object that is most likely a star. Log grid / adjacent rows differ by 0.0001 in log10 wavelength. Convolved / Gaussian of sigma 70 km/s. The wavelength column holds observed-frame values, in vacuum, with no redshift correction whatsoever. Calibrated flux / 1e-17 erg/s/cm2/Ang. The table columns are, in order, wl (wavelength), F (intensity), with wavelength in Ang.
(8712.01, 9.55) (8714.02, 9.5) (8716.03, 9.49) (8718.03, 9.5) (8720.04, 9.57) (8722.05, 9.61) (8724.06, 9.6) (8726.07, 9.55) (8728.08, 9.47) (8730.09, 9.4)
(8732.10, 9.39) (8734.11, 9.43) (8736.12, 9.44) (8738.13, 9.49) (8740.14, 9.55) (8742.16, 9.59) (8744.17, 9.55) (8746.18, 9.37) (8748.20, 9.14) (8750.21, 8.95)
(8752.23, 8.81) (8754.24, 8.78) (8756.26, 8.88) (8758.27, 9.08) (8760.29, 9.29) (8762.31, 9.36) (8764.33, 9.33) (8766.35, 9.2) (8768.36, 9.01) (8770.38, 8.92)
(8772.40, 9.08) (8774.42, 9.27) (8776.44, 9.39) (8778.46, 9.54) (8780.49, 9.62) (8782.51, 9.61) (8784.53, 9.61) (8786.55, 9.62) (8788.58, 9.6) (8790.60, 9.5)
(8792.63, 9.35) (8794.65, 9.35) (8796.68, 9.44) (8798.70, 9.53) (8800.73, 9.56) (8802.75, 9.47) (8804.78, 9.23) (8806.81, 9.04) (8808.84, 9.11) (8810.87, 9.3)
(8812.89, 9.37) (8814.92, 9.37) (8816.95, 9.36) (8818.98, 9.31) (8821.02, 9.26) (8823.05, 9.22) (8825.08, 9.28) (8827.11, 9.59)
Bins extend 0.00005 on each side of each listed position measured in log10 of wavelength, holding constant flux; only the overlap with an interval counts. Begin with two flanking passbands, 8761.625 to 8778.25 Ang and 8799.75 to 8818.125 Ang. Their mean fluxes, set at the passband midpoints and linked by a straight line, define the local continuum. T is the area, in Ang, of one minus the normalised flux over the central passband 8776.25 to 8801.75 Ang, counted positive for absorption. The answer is -0.7 Ang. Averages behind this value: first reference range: 9.21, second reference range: 9.32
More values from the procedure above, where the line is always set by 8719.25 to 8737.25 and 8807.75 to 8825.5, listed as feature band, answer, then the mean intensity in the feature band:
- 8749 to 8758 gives 0.5 Ang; 8.89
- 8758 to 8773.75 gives 0.4 Ang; 9.16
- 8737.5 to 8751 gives 0.1 Ang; 9.38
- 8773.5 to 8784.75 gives -0.2 Ang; 9.5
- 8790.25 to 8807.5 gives -0.1 Ang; 9.39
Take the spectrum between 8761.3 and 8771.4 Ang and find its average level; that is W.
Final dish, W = 9.17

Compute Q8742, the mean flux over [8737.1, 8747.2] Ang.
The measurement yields 9.51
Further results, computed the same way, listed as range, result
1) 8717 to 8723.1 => 9.56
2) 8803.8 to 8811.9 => 9.17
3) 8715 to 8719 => 9.5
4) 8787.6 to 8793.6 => 9.48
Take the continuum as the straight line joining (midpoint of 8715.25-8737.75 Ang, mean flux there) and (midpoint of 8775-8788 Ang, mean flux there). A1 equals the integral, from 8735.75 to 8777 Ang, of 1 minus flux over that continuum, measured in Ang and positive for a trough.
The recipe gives 1.4 Ang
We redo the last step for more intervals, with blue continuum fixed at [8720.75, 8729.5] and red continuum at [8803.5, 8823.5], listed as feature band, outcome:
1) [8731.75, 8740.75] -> 0.0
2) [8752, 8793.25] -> 0.4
